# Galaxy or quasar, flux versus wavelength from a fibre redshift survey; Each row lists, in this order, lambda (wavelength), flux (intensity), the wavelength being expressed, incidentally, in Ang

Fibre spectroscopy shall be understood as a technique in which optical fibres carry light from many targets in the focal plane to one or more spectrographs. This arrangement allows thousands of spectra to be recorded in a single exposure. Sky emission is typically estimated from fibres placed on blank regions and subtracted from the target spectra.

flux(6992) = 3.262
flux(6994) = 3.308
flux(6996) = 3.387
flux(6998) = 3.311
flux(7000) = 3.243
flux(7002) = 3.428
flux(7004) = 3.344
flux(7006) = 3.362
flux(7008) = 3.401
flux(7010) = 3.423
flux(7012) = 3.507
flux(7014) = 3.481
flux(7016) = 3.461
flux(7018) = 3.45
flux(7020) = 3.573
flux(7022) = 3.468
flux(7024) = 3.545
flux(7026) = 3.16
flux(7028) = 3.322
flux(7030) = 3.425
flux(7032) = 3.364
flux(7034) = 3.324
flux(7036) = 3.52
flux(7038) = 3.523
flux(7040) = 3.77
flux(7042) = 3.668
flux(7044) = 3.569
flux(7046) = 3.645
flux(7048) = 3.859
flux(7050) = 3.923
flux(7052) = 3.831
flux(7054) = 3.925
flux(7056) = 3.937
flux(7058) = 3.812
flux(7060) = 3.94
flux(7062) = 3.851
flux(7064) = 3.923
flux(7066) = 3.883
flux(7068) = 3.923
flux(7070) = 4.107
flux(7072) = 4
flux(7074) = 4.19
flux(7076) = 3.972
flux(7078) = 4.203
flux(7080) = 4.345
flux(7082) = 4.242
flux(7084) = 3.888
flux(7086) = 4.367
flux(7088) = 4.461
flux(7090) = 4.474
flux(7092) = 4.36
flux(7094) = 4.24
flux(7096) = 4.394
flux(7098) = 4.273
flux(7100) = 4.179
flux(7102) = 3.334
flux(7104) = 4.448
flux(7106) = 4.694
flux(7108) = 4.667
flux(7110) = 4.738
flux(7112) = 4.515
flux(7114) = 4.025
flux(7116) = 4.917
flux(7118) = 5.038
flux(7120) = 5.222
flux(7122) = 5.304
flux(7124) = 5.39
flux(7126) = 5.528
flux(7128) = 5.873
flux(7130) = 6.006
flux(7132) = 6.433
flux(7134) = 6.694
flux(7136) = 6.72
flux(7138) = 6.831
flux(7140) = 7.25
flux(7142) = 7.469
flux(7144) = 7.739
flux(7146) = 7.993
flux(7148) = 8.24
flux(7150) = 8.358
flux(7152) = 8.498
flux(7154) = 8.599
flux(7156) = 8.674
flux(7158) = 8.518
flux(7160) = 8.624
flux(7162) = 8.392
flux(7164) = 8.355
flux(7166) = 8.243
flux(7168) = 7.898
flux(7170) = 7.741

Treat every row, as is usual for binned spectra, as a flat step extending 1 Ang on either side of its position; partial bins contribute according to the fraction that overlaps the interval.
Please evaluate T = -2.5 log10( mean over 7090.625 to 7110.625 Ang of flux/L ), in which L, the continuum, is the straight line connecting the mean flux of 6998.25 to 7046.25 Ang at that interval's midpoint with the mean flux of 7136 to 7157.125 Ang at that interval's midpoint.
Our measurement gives 0.40 mag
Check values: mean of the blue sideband 3.45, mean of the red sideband 7.91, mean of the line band 4.33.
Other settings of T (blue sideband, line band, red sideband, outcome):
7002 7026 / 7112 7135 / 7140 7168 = 0.30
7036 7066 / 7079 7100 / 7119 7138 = 0.13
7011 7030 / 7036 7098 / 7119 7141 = 0.14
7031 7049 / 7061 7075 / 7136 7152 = 0.18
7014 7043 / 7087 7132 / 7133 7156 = 0.33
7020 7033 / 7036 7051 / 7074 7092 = -0.01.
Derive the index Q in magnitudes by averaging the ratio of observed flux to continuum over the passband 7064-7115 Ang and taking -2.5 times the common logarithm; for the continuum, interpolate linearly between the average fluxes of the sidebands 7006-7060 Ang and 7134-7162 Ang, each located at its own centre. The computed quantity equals 0.32 mag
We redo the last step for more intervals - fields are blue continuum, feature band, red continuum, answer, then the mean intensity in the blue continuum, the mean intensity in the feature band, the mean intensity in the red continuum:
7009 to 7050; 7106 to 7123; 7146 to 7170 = 0.37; 3.51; 4.8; 8.36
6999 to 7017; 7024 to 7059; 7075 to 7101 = 0.04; 3.41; 3.62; 4.26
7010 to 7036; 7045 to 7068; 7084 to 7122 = 0.00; 3.43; 3.87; 4.47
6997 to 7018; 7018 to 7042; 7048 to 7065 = 0.05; 3.4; 3.46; 3.89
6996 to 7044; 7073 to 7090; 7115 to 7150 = 0.20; 3.44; 4.22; 6.45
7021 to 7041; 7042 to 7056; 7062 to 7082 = -0.02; 3.44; 3.79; 4.06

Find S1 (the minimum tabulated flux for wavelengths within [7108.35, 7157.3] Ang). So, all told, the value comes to 4.025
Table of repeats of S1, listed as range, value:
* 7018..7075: 3.16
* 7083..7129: 3.334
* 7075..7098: 3.888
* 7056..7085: 3.812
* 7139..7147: 7.25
